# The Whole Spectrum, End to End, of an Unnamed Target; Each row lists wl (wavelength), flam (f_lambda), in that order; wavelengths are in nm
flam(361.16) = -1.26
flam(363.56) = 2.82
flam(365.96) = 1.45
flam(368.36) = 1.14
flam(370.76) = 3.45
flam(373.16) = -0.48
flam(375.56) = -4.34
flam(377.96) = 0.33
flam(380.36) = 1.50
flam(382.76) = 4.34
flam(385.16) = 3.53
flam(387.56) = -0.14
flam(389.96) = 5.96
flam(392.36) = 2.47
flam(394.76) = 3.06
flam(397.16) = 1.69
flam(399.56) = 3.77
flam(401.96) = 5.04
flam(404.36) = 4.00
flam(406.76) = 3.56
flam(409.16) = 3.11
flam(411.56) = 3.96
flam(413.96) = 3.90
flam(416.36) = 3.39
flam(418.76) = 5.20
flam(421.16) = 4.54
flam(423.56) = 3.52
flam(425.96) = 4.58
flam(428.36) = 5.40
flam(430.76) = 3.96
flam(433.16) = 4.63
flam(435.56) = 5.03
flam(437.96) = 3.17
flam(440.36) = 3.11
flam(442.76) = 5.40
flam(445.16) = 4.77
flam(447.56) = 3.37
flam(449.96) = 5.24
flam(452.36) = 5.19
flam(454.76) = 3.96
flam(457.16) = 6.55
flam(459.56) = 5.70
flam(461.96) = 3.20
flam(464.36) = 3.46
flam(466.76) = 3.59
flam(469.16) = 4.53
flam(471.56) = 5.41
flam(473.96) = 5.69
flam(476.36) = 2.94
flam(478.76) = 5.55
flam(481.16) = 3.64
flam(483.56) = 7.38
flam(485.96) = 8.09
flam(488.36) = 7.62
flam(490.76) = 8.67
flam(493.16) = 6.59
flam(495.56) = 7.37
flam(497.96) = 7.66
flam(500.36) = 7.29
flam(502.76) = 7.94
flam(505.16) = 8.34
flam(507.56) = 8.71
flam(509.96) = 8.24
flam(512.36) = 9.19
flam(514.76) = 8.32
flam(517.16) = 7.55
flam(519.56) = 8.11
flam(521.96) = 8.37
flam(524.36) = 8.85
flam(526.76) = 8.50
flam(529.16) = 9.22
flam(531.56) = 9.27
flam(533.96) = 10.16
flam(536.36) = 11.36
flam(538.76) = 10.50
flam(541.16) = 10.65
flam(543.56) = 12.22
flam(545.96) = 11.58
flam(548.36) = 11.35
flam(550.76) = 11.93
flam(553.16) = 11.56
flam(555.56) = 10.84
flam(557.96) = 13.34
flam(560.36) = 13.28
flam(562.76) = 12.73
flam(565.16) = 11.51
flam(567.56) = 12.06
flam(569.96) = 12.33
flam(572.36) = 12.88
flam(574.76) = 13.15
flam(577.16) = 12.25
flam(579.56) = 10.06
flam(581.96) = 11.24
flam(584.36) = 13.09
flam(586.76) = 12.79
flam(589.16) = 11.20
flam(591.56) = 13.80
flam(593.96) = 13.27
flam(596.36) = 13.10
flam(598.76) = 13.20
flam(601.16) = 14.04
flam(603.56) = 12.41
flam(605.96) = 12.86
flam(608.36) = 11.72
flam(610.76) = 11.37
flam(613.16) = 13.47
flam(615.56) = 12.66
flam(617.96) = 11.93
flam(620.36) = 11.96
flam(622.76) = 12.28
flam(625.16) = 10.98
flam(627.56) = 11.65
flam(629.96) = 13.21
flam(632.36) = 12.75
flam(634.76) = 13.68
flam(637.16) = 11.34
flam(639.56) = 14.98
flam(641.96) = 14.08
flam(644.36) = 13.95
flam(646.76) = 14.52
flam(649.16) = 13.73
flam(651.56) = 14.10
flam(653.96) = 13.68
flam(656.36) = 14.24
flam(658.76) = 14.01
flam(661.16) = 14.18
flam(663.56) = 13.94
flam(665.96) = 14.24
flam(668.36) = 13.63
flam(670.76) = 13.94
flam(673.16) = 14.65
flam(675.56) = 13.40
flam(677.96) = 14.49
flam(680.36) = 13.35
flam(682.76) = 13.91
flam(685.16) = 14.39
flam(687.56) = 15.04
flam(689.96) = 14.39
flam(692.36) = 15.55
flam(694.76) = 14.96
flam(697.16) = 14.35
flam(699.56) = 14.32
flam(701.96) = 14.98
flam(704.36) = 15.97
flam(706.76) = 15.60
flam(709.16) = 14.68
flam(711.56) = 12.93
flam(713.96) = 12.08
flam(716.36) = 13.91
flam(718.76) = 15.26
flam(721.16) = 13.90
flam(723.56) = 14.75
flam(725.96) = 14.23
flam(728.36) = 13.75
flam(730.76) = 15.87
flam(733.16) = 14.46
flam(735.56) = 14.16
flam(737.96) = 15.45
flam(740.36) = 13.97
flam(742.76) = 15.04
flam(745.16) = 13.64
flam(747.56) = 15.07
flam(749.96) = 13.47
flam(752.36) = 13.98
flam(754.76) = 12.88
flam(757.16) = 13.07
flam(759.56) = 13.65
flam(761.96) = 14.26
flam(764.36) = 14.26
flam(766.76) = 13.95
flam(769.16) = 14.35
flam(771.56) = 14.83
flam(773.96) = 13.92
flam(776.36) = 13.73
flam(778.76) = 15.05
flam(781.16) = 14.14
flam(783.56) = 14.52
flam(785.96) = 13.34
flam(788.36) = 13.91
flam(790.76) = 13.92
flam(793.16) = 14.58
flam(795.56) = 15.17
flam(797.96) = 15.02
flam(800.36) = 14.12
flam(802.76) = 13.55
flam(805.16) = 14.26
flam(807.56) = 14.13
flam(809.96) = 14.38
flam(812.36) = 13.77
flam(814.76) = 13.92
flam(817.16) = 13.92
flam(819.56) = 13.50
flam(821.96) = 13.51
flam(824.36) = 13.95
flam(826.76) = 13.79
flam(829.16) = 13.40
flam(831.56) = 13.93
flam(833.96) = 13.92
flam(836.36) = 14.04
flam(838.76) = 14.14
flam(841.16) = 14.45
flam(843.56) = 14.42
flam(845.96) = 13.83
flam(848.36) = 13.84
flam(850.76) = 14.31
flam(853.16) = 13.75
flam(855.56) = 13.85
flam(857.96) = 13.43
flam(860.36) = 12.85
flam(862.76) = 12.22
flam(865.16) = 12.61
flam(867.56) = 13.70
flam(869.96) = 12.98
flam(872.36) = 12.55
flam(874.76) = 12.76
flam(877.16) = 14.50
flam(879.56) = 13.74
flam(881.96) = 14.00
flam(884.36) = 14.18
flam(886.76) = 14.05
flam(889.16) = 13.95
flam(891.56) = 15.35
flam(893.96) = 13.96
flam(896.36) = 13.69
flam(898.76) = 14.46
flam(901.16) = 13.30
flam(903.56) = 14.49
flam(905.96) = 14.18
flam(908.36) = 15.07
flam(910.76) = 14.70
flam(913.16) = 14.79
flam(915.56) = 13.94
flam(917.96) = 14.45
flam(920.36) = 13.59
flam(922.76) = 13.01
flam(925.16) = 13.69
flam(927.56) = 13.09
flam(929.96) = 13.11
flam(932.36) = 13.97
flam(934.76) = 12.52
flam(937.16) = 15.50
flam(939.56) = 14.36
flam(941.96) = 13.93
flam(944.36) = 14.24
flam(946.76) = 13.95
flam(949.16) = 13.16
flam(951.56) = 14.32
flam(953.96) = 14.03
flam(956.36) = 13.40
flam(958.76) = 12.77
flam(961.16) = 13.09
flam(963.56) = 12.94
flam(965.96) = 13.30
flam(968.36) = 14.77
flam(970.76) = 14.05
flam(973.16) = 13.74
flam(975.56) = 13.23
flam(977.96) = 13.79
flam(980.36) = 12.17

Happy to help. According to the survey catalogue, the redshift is 0.210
